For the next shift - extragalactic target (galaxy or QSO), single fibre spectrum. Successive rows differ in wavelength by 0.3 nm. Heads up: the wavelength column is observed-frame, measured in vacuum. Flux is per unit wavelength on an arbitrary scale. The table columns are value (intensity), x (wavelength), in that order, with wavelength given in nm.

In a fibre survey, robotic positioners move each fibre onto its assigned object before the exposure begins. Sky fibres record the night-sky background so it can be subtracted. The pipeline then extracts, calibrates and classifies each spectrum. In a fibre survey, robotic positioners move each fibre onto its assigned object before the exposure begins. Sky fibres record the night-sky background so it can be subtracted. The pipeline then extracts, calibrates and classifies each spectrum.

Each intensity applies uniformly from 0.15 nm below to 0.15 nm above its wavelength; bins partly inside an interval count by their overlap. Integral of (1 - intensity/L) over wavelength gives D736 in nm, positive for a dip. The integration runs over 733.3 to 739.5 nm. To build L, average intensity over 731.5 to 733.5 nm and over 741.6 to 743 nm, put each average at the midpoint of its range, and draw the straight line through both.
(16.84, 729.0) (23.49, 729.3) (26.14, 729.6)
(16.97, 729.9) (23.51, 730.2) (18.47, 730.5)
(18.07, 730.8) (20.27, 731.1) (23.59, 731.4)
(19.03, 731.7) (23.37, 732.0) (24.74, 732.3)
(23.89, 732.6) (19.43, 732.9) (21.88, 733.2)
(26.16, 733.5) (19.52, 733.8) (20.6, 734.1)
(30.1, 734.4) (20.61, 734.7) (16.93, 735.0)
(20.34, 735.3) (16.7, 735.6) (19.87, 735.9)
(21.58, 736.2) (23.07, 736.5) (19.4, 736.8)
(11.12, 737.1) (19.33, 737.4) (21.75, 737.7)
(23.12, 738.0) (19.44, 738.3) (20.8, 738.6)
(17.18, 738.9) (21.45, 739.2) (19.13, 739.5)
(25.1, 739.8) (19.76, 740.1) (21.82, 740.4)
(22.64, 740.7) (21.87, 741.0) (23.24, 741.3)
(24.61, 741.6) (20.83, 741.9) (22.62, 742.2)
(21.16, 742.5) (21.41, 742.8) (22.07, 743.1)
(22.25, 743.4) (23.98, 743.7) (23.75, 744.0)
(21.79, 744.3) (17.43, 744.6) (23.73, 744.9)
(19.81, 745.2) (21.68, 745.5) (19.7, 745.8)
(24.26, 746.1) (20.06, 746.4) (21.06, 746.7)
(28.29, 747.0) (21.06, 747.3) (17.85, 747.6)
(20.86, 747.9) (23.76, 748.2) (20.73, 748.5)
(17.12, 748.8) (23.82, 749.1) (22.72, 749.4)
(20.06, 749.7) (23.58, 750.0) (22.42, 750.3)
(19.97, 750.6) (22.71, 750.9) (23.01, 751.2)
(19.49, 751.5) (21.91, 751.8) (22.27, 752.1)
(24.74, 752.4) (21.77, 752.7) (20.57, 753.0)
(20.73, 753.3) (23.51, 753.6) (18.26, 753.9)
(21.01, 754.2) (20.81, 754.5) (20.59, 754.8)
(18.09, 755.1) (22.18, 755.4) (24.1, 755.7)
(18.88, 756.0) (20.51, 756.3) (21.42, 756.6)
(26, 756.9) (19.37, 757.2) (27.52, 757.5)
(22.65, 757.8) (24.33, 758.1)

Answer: 0.491 nm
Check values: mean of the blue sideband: 22.4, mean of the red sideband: 21.9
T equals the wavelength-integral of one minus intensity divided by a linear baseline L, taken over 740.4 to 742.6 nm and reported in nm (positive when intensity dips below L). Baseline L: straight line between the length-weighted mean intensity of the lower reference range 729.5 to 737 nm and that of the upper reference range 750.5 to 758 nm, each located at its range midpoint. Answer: -0.099 nm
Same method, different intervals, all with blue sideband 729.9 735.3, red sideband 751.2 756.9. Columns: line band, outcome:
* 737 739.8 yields 0.24 nm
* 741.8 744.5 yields -0.08 nm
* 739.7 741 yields -0.04 nm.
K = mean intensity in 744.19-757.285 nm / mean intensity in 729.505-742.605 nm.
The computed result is 1.0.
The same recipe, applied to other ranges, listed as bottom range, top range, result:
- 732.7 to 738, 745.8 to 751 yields 1.05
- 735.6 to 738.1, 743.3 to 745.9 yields 1.10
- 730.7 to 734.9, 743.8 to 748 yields 0.97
